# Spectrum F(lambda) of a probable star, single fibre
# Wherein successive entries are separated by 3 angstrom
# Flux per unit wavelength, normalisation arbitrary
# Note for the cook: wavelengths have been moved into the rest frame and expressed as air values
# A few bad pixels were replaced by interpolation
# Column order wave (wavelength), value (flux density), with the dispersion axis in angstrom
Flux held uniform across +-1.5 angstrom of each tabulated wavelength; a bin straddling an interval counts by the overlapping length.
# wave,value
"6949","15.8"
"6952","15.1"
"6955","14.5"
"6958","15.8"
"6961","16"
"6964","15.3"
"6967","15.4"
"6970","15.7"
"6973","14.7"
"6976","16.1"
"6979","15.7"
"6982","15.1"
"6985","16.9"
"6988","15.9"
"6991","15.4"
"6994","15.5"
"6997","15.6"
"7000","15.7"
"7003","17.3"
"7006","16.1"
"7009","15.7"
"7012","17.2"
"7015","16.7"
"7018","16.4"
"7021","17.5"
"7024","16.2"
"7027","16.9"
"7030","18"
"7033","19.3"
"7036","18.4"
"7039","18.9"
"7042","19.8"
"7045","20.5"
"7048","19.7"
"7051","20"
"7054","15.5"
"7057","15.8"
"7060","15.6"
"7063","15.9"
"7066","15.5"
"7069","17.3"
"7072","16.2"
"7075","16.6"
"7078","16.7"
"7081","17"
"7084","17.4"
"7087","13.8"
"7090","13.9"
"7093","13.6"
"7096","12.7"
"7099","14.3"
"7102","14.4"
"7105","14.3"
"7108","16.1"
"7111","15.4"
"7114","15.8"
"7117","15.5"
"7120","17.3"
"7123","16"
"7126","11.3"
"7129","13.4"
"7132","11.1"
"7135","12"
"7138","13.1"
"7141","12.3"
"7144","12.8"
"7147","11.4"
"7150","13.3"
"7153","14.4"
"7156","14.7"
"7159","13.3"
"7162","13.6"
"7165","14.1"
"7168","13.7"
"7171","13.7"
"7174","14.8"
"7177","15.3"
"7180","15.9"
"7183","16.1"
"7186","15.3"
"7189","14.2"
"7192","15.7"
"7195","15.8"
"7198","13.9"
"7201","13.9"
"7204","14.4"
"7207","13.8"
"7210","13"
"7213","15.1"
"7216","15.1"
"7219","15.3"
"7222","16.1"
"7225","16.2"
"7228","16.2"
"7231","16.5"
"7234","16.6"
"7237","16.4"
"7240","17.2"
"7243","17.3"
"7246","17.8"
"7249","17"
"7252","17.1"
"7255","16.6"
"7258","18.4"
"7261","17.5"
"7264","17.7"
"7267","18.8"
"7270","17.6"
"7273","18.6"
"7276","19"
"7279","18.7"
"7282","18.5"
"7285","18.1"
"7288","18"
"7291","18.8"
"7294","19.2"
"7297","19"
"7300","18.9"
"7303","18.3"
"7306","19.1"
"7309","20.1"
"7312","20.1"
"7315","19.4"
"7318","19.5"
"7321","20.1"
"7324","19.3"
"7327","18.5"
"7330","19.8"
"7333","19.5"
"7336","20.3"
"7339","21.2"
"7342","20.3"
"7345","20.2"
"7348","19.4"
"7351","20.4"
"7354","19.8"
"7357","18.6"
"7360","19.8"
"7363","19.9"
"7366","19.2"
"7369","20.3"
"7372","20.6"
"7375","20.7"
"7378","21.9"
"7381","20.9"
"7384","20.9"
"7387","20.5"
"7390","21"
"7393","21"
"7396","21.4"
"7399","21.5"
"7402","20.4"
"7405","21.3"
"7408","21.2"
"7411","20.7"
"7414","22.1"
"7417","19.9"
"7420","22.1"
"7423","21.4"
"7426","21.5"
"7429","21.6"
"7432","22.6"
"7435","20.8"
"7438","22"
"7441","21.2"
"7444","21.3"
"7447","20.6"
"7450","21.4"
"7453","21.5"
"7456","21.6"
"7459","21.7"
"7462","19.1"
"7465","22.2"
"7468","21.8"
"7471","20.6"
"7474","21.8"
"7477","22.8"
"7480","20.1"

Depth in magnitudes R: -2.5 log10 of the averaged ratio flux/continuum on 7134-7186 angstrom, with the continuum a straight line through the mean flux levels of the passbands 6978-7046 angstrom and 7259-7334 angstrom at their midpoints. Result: 0.28 mag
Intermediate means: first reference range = 17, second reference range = 18.9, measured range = 13.9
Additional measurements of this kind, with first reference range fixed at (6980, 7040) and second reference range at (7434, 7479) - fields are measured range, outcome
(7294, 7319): 0.03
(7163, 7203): 0.24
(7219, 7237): 0.17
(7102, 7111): 0.17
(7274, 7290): 0.06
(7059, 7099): 0.13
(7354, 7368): 0.05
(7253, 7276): 0.08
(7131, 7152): 0.41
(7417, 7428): -0.02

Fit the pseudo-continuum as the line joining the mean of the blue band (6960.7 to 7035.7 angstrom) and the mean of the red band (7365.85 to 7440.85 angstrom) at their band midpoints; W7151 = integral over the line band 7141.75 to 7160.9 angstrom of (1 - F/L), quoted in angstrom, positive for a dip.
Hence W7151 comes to 5.12 angstrom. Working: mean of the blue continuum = 16.3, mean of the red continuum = 21.1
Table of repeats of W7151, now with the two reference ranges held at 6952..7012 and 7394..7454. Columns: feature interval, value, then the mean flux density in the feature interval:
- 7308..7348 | 0.5 angstrom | 19.8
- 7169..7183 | 2.4 angstrom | 15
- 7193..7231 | 7.5 angstrom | 15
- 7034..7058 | -3.1 angstrom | 18.6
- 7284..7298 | 0.7 angstrom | 18.6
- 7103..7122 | 1.8 angstrom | 15.7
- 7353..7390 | 0.7 angstrom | 20.3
